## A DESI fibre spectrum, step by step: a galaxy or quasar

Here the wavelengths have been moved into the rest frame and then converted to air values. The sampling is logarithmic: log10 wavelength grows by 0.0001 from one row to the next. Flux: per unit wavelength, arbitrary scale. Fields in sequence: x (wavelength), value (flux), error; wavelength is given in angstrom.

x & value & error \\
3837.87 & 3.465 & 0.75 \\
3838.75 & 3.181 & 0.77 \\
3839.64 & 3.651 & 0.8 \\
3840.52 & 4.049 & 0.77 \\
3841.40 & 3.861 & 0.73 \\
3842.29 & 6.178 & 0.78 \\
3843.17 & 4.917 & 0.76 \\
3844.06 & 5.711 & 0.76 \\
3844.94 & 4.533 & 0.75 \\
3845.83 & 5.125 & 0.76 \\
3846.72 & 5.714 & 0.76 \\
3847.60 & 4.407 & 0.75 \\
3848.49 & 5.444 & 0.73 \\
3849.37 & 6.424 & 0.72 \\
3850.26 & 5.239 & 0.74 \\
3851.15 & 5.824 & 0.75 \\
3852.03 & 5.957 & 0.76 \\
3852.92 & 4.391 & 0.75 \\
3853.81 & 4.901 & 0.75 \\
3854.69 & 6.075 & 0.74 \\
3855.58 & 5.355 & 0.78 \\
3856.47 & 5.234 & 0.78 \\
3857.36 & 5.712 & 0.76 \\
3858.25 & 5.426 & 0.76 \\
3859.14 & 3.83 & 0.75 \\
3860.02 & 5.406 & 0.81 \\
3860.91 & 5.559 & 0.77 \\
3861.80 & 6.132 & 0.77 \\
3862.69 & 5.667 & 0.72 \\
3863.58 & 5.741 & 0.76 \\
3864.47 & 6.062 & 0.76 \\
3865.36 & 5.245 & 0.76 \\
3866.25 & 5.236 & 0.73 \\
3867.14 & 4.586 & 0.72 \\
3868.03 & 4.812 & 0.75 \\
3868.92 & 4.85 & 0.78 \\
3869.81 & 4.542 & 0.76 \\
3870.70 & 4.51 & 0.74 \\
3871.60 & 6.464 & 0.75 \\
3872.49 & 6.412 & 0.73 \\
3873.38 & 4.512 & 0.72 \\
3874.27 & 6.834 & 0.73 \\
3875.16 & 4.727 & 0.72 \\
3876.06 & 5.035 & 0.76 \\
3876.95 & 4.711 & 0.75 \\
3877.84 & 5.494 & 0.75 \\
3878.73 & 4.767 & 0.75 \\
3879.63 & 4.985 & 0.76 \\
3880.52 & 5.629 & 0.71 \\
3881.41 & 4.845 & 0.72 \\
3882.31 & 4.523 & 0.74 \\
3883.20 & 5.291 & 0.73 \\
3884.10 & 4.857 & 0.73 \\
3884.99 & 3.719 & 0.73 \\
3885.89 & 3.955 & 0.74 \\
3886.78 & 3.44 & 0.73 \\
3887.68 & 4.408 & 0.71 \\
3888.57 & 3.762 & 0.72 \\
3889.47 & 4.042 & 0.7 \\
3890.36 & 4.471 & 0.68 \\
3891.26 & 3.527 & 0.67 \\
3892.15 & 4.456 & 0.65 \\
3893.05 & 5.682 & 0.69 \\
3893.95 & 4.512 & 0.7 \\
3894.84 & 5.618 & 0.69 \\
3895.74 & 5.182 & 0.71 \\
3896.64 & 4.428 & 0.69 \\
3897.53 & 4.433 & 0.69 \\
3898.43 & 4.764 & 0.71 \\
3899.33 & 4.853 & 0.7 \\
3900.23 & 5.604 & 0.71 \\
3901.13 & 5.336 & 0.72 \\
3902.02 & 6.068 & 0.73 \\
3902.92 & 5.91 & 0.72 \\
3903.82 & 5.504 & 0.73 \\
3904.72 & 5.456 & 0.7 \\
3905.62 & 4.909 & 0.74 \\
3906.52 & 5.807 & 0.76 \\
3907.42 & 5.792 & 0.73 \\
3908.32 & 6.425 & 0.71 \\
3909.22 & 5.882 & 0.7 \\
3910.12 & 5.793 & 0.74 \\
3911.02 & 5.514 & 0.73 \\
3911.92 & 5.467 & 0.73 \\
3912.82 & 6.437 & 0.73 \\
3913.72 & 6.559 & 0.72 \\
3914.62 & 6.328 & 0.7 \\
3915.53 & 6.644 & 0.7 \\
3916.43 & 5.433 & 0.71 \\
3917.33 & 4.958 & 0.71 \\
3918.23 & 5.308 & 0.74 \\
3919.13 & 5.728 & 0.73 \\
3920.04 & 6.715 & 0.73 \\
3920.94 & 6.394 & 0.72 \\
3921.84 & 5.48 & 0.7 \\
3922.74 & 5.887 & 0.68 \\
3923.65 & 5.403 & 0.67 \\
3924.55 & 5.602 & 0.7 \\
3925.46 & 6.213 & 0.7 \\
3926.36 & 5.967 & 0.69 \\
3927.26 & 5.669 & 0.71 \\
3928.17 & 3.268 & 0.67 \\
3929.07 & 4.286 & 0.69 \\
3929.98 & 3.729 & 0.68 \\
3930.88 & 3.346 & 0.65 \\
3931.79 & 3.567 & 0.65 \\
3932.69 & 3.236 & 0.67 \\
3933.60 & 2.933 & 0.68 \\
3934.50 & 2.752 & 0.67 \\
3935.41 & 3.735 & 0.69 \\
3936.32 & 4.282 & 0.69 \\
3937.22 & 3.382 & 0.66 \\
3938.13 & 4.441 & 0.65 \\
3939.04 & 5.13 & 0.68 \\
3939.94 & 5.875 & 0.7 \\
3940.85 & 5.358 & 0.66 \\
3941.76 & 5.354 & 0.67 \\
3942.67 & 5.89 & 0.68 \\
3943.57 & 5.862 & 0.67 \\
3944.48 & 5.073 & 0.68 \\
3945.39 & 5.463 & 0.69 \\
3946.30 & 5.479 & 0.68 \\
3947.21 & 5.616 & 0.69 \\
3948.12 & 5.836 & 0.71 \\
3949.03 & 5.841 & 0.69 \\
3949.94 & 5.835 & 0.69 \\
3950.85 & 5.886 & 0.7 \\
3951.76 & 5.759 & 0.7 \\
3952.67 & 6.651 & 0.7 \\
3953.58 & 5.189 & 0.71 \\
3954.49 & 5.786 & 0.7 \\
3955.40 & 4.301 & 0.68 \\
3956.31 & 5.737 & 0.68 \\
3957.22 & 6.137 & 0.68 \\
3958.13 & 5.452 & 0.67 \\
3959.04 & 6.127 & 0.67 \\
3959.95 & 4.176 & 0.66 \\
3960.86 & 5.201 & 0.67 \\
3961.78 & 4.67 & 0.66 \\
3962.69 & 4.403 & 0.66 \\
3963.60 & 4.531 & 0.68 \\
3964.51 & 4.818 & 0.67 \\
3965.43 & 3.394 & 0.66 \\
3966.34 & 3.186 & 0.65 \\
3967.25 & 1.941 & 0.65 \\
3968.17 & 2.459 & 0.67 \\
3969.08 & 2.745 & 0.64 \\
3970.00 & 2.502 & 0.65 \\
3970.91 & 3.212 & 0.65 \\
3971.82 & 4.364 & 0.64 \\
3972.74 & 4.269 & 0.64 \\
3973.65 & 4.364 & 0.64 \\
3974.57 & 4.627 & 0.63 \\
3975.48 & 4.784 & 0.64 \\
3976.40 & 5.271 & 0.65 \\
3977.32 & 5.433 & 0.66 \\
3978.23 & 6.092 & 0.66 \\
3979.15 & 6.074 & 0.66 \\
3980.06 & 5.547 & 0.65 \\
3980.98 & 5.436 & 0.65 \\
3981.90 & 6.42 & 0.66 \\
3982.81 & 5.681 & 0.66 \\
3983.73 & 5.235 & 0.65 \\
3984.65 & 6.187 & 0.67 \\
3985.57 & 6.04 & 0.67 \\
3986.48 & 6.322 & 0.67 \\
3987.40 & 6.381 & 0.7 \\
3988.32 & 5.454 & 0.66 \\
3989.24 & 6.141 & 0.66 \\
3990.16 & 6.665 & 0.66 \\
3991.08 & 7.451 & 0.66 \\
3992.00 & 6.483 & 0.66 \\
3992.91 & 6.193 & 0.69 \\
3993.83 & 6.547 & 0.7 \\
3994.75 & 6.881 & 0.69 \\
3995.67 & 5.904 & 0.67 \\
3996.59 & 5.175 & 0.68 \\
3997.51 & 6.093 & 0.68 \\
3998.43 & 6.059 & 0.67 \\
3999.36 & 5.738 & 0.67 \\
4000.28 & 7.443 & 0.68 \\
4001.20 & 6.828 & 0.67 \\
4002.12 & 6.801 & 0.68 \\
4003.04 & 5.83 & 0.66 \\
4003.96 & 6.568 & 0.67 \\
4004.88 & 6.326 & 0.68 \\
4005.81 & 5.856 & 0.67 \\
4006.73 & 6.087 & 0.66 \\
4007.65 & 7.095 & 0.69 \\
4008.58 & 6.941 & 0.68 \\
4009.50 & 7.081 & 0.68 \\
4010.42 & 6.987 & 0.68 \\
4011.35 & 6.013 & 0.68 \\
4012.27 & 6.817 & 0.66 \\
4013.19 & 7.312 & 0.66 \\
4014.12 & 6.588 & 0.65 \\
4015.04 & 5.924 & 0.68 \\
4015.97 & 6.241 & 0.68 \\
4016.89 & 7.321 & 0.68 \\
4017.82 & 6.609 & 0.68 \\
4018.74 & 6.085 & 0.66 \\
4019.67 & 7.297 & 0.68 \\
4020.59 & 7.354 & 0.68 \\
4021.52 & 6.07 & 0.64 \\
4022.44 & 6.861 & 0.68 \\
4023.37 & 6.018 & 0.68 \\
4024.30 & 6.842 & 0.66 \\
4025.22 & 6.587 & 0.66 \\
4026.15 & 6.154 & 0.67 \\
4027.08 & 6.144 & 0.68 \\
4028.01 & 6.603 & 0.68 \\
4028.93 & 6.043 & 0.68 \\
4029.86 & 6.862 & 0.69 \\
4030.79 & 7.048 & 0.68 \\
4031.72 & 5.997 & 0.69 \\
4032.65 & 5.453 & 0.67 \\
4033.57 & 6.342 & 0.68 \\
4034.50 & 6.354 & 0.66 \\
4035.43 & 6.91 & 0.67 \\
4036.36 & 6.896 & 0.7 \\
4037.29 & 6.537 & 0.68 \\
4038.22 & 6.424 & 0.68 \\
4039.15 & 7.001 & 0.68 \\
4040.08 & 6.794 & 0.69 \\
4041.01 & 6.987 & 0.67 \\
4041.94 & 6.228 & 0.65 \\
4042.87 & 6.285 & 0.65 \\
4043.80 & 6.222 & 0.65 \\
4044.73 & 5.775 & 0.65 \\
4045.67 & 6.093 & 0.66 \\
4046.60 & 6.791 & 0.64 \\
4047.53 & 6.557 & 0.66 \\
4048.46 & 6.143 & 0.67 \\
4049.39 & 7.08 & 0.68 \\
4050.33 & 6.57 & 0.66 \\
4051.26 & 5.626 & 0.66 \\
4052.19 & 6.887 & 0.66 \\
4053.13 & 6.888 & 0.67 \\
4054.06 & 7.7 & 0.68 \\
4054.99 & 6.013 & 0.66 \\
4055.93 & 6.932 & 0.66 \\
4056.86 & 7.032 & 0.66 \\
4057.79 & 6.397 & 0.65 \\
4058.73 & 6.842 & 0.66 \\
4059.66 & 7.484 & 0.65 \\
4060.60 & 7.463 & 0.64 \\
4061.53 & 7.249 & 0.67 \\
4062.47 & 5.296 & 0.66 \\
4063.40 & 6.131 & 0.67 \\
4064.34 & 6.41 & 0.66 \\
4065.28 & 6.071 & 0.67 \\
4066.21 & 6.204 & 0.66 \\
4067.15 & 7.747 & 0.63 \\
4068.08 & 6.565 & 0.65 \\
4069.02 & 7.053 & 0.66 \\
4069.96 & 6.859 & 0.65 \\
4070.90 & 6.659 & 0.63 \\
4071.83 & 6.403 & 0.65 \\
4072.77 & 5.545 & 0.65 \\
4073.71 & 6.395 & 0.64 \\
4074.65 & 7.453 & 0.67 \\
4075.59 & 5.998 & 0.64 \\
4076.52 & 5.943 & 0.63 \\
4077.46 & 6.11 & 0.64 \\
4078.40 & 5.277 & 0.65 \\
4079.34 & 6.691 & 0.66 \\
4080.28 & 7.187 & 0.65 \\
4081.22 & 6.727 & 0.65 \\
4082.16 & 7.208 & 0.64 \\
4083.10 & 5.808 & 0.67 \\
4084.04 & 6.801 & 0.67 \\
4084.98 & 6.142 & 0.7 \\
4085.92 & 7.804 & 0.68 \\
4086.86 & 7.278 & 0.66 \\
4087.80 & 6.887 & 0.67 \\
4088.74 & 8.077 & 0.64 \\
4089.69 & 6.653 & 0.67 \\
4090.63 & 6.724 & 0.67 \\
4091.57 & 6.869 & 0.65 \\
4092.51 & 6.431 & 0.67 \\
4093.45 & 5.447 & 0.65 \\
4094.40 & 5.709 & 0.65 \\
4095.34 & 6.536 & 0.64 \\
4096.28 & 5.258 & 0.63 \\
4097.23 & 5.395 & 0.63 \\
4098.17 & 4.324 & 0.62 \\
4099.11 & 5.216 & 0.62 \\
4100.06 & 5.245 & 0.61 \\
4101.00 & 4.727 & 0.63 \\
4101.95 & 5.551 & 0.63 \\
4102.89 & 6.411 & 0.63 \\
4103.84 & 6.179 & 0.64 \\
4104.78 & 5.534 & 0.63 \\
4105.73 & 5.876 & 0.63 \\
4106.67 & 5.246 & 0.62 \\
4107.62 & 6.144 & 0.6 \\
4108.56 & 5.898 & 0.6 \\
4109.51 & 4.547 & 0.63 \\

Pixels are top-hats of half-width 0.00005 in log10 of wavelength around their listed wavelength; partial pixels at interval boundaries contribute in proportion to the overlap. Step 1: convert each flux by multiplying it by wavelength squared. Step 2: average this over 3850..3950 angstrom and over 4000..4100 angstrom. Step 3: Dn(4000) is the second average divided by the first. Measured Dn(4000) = 1.37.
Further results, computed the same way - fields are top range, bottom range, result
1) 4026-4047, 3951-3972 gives 1.49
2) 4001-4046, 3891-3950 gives 1.32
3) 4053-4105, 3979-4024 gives 1.04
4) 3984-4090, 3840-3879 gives 1.36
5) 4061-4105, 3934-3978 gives 1.41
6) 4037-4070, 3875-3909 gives 1.46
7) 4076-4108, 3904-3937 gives 1.30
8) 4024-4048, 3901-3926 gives 1.18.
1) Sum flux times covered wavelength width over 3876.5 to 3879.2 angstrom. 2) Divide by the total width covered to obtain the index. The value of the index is 4.99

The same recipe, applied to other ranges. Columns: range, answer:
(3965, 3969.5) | 2.74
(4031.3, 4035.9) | 6.22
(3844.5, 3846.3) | 4.82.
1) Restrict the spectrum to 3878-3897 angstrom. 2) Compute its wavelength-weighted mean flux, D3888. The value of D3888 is 4.59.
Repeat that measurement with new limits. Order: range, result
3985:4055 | 6.49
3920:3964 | 5.07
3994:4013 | 6.44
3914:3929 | 5.66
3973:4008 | 6.03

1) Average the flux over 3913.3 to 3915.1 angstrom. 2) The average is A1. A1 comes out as 6.42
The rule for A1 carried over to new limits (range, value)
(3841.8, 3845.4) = 5.31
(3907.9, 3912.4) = 5.82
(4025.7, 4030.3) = 6.36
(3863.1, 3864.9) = 5.89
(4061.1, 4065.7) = 6.21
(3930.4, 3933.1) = 3.4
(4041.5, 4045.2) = 6.12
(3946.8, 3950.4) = 5.78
